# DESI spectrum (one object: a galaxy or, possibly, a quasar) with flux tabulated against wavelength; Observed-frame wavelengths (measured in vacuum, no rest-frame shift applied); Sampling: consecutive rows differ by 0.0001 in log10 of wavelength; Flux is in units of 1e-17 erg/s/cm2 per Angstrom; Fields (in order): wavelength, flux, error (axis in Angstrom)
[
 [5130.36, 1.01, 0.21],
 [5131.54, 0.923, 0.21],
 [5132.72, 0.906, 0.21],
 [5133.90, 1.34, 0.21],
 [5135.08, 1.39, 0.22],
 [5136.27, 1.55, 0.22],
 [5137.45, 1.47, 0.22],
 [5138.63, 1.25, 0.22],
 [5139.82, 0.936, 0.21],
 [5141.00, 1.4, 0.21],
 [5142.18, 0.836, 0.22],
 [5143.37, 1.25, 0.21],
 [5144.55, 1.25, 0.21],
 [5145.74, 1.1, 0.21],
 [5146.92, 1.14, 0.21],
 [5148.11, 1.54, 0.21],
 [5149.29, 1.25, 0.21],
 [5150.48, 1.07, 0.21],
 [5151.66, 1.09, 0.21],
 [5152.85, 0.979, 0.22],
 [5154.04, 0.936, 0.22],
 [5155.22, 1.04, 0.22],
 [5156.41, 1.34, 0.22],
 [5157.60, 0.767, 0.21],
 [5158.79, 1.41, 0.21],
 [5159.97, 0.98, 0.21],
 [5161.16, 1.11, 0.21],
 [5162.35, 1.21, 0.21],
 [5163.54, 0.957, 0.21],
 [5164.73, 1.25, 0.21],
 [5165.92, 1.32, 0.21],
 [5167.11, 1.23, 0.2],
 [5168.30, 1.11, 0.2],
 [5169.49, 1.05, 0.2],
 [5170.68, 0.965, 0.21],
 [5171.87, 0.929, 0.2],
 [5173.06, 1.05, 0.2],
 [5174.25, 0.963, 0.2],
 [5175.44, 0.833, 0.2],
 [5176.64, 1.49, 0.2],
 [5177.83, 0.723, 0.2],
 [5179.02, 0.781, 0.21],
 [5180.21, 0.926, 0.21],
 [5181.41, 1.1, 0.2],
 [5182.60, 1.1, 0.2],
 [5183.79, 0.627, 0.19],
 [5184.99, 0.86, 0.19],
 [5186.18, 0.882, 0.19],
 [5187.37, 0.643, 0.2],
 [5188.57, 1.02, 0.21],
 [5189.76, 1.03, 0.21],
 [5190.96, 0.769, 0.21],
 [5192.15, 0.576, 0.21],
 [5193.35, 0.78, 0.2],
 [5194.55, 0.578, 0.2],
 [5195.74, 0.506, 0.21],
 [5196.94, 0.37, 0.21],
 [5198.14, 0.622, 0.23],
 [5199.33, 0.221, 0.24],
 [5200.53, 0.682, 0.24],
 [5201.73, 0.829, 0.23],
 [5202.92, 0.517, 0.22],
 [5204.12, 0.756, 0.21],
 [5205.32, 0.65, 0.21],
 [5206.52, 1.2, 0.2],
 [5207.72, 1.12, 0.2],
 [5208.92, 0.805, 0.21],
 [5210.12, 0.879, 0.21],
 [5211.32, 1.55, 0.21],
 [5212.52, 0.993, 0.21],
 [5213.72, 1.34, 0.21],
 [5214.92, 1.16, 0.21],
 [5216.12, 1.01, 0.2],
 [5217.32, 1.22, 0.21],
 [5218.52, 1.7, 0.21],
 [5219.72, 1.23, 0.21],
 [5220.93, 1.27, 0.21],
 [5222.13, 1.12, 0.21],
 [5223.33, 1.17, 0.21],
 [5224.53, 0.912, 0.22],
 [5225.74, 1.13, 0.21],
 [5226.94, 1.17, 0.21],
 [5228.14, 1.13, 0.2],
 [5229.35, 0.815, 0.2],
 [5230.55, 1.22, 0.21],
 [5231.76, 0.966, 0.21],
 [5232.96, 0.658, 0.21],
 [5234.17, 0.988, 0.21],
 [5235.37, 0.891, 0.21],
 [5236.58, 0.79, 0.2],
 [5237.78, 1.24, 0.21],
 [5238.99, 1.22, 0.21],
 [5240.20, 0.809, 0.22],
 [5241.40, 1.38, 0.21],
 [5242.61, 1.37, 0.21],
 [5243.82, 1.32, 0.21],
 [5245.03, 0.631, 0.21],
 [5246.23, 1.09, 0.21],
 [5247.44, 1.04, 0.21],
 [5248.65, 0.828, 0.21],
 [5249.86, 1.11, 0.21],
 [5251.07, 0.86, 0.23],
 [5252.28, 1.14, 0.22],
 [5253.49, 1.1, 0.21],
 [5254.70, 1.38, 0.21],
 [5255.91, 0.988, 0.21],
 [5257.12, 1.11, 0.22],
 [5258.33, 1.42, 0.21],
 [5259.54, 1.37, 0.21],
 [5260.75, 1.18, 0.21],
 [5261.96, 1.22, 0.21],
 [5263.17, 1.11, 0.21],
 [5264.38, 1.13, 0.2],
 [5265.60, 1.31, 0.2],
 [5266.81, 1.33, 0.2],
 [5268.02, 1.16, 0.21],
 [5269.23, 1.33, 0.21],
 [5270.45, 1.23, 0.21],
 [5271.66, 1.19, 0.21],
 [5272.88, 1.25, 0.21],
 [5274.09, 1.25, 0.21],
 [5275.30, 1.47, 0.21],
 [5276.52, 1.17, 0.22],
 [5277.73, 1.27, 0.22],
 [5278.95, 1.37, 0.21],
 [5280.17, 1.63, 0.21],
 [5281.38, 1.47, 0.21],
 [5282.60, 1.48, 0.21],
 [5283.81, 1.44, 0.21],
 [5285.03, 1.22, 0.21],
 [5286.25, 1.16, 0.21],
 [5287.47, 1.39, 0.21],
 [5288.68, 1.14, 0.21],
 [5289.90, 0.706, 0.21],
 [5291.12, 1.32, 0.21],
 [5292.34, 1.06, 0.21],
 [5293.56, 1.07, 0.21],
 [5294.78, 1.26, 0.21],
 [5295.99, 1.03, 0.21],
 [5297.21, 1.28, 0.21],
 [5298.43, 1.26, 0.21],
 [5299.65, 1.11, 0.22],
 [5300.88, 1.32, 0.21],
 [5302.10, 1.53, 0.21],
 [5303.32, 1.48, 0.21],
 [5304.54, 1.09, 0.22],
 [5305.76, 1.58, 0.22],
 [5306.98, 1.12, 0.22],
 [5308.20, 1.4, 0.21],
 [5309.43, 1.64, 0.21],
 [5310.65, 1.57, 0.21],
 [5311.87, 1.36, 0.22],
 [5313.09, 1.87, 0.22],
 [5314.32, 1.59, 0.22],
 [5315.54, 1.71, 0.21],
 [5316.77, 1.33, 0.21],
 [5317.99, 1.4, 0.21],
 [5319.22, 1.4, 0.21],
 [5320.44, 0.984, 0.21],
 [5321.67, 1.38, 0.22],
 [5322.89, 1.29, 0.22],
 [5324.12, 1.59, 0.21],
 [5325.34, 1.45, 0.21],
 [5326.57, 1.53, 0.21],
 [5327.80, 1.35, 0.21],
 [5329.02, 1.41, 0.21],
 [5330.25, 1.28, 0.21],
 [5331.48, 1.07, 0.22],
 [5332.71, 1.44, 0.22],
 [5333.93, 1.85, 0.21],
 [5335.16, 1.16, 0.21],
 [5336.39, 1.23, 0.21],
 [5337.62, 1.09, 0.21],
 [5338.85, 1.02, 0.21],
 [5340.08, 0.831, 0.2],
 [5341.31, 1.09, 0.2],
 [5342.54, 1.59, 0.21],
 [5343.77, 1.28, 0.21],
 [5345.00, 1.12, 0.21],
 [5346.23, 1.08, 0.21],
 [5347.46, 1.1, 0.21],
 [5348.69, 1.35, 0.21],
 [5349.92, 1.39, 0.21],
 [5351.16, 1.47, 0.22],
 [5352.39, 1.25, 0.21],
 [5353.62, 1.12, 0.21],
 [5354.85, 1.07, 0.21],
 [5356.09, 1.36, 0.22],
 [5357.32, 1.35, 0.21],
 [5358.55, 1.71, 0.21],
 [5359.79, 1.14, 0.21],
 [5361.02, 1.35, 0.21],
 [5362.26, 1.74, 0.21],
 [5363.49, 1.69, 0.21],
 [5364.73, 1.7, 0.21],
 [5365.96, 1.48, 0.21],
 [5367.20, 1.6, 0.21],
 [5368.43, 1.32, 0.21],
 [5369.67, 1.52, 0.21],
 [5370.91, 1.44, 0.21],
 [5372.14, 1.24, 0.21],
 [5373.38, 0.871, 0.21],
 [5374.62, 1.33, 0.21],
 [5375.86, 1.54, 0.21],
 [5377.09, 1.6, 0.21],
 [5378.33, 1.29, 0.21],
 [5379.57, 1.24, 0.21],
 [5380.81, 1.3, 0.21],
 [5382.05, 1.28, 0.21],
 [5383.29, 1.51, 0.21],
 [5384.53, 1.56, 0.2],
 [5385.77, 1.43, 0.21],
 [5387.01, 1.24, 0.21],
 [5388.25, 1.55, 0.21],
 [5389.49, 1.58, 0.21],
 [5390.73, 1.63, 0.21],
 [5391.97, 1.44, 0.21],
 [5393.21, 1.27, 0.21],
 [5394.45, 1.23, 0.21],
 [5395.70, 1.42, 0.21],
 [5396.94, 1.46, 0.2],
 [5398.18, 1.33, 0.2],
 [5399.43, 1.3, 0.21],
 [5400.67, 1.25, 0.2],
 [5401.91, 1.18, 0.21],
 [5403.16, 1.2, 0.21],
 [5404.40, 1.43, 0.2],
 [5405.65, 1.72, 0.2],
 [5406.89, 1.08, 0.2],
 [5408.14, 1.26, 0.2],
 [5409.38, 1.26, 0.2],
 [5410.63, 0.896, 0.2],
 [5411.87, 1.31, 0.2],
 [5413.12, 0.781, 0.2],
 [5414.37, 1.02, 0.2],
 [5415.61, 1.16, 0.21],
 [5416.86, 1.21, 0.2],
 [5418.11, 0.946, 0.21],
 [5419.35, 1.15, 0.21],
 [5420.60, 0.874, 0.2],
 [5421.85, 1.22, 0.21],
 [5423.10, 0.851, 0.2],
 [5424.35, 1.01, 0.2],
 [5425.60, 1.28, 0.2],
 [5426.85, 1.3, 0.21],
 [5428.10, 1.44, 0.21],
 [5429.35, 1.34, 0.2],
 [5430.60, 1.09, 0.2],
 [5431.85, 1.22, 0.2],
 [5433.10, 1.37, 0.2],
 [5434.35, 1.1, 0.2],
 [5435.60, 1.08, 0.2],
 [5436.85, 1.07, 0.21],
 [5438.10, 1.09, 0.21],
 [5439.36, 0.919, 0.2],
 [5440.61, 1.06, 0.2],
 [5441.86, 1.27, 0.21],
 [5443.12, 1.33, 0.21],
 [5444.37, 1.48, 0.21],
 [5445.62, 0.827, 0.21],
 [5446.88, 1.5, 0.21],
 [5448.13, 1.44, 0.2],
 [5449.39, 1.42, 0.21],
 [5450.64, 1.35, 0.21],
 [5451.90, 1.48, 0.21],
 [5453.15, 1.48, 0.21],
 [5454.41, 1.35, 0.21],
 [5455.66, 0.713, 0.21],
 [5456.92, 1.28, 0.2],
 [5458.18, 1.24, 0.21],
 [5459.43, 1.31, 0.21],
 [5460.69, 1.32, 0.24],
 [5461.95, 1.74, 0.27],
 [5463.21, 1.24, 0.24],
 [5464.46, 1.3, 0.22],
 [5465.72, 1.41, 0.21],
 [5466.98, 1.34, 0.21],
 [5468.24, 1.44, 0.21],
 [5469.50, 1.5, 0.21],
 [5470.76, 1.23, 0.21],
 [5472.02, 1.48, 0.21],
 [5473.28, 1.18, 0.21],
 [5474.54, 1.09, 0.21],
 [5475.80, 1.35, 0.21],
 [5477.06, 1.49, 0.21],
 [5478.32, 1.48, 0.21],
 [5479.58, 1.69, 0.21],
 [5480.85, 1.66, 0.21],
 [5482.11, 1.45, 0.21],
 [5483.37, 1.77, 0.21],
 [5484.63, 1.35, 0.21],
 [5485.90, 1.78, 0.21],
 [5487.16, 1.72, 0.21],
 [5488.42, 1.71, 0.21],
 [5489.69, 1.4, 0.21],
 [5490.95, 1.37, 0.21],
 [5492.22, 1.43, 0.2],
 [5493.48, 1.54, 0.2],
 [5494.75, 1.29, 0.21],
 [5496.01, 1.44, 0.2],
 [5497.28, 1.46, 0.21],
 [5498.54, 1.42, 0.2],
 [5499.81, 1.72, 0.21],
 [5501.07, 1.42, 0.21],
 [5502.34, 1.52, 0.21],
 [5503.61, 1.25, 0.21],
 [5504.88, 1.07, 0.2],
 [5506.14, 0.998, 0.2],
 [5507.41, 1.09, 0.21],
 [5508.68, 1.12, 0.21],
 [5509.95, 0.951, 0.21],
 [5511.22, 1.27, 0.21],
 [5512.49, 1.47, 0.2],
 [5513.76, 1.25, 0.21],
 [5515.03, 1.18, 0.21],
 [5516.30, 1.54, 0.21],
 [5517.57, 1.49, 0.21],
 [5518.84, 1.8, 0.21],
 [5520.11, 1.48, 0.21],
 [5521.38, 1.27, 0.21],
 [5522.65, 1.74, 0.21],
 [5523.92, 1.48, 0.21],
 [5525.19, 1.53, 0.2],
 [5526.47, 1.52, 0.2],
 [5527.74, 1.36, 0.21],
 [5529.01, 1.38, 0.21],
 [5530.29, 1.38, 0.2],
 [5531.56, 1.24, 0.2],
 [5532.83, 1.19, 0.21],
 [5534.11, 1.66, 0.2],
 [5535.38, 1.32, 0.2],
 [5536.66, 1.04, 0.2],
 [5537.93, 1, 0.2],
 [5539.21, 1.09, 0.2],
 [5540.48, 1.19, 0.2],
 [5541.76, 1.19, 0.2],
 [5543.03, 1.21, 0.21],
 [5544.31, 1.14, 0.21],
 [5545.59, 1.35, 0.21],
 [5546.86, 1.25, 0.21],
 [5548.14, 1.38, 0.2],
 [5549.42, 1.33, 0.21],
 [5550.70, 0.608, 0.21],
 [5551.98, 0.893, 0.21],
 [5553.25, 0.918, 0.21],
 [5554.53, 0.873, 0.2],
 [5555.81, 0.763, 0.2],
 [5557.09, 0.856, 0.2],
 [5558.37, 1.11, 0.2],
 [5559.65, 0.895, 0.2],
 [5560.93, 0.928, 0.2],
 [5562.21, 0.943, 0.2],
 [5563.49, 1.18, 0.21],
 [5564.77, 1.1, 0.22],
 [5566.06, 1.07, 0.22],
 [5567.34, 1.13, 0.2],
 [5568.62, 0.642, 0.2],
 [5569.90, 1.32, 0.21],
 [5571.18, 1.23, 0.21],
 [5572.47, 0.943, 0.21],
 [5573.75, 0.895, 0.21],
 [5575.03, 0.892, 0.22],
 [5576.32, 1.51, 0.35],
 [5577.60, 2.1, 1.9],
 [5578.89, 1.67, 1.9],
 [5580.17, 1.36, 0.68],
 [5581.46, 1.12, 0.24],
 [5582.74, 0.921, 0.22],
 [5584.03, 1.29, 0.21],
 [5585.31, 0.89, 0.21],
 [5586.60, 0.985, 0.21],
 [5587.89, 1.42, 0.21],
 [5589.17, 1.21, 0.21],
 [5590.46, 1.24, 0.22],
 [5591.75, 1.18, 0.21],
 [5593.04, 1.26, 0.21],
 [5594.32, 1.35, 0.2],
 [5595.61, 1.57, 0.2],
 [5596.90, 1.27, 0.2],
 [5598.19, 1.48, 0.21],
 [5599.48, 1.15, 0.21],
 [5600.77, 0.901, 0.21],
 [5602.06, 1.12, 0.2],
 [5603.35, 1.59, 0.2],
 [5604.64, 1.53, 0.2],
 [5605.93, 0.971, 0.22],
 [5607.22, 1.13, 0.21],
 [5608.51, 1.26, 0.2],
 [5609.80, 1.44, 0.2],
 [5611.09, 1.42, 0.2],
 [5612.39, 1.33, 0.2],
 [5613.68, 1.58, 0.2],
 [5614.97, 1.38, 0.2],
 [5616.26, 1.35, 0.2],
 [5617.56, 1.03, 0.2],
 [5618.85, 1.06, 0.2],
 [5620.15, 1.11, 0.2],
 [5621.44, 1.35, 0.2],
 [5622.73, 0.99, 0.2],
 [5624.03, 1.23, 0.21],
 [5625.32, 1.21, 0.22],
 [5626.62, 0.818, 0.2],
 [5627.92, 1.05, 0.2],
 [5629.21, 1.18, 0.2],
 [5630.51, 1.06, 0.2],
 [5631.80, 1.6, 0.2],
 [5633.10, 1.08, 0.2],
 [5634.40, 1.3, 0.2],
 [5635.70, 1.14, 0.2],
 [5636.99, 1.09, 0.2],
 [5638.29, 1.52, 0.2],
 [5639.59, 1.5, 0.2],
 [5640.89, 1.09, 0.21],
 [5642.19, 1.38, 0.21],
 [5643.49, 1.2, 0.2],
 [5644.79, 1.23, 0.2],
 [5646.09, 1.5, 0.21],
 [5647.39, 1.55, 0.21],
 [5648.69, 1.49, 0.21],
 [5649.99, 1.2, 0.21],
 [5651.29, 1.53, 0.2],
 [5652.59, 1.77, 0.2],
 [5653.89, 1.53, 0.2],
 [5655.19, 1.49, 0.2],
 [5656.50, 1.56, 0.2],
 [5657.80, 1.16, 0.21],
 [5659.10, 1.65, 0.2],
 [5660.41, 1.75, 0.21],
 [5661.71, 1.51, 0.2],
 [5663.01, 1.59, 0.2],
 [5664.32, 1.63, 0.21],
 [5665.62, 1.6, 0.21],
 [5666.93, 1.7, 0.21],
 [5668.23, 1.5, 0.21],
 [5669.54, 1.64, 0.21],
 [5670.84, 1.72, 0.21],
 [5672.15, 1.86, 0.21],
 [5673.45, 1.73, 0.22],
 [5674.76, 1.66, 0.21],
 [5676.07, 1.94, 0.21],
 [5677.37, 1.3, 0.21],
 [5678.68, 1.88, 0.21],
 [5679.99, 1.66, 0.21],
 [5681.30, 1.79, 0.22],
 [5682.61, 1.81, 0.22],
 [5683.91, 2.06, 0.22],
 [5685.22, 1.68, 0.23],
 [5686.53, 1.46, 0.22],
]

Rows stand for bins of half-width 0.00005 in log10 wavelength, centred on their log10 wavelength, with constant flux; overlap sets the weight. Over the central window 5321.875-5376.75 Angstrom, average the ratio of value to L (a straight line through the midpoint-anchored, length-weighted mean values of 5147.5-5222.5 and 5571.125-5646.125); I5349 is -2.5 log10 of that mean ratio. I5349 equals -0.23 mag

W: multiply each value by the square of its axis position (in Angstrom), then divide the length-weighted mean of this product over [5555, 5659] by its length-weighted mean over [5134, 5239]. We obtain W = 1.42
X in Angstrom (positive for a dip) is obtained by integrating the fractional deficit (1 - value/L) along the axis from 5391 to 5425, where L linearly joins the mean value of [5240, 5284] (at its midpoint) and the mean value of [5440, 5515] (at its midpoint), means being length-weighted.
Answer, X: 3.1 Angstrom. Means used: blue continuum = 1.22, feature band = 1.2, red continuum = 1.37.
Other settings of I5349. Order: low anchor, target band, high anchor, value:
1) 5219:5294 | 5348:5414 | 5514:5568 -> -0.148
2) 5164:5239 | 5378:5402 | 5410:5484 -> -0.159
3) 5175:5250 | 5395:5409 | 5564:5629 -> -0.217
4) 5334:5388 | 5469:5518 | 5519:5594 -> -0.131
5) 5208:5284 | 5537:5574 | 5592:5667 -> 0.231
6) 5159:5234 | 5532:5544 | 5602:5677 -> 0.074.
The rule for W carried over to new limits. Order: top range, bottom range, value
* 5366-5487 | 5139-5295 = 1.32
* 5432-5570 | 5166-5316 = 1.27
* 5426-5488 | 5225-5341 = 1.16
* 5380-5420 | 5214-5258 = 1.26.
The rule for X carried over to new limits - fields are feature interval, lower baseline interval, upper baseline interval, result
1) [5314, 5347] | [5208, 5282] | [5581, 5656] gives -3.6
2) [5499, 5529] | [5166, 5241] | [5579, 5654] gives -4.5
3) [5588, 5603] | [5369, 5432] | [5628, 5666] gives 1.3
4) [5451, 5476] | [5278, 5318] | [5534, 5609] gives -1.8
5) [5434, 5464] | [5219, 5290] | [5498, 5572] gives -1.3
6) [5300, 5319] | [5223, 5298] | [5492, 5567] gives -4.6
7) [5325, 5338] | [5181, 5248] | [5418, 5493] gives -2.5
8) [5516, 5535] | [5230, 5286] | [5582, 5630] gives -4.0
